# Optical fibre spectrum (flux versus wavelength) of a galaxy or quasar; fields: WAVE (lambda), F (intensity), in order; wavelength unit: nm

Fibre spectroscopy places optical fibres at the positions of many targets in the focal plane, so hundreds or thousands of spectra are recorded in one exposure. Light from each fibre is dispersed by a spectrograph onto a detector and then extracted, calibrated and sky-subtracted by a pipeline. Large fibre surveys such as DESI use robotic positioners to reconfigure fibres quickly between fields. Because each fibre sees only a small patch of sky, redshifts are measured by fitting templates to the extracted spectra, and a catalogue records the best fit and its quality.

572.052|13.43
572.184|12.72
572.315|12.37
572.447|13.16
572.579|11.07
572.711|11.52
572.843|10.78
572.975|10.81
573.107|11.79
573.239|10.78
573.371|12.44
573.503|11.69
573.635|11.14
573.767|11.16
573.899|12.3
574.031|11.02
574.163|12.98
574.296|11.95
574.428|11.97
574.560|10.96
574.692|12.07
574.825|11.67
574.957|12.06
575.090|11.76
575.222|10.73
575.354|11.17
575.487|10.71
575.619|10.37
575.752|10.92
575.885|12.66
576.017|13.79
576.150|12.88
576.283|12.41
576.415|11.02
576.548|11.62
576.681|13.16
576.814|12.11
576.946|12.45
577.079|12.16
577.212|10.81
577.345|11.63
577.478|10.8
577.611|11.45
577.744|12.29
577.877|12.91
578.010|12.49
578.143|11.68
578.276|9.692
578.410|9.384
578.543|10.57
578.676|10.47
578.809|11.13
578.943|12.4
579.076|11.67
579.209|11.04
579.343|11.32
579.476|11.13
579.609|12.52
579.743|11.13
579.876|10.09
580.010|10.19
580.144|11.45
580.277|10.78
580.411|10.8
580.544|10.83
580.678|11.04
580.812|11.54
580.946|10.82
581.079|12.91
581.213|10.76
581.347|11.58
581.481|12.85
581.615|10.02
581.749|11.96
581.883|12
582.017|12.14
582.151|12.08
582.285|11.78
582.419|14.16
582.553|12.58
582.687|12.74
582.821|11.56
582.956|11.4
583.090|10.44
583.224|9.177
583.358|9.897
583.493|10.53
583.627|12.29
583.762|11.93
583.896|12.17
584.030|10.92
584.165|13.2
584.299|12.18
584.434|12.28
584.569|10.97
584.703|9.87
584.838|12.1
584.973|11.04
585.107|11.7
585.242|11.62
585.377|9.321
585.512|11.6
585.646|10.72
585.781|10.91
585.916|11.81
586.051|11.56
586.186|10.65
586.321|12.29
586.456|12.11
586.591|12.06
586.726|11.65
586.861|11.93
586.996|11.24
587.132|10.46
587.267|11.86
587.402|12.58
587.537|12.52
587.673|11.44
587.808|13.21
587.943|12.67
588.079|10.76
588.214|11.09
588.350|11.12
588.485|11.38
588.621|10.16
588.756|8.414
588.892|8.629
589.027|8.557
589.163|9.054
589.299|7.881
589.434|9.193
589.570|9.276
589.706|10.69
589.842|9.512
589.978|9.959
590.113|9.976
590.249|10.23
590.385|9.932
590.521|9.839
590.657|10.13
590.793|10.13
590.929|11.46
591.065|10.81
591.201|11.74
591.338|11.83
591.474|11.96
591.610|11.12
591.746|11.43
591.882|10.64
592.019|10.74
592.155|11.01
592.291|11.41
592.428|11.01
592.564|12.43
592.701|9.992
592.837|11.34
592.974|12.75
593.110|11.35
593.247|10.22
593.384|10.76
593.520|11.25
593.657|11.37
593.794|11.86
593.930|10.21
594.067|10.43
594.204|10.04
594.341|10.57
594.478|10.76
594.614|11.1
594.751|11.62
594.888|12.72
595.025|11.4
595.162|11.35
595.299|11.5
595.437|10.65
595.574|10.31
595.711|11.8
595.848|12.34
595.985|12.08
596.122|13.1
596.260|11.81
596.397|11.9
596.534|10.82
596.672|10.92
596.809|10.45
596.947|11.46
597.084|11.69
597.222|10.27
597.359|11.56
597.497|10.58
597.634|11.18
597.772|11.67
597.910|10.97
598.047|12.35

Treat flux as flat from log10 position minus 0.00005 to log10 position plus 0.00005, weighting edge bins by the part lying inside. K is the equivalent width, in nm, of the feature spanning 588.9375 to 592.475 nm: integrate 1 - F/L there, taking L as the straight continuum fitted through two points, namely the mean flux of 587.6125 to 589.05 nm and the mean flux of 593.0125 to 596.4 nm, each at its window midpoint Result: 0.20 nm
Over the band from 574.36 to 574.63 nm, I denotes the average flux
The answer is 11.5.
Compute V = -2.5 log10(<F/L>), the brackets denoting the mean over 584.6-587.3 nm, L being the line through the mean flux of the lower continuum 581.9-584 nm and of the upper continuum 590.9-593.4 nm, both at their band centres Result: 0.02 mag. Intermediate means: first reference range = 11.7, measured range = 11.3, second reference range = 11.3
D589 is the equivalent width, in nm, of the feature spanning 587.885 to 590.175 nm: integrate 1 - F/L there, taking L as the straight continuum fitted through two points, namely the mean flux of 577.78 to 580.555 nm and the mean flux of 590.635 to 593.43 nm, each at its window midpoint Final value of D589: 0.26 nm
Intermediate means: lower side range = 11.1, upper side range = 11.2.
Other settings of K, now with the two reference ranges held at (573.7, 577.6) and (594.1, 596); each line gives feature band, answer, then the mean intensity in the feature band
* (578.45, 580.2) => 0.081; 11.1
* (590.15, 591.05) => 0.085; 10.3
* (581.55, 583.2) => -0.035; 11.8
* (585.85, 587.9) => -0.064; 11.8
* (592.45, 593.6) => 0.007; 11.3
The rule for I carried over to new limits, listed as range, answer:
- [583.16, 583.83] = 10.8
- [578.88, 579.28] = 11.7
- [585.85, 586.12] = 11.7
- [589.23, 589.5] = 8.55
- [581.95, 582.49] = 12.5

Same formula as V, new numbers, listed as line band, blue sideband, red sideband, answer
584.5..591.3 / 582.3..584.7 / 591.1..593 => 0.07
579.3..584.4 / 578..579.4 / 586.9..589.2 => -0.05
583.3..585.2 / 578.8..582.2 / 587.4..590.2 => -0.06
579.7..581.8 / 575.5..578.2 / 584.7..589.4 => 0.04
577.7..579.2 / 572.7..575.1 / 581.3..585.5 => 0.03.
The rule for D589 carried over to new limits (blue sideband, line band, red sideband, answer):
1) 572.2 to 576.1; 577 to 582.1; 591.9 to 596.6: 0.103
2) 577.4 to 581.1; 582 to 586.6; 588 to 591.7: -0.341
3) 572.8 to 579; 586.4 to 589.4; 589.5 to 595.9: 0.060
